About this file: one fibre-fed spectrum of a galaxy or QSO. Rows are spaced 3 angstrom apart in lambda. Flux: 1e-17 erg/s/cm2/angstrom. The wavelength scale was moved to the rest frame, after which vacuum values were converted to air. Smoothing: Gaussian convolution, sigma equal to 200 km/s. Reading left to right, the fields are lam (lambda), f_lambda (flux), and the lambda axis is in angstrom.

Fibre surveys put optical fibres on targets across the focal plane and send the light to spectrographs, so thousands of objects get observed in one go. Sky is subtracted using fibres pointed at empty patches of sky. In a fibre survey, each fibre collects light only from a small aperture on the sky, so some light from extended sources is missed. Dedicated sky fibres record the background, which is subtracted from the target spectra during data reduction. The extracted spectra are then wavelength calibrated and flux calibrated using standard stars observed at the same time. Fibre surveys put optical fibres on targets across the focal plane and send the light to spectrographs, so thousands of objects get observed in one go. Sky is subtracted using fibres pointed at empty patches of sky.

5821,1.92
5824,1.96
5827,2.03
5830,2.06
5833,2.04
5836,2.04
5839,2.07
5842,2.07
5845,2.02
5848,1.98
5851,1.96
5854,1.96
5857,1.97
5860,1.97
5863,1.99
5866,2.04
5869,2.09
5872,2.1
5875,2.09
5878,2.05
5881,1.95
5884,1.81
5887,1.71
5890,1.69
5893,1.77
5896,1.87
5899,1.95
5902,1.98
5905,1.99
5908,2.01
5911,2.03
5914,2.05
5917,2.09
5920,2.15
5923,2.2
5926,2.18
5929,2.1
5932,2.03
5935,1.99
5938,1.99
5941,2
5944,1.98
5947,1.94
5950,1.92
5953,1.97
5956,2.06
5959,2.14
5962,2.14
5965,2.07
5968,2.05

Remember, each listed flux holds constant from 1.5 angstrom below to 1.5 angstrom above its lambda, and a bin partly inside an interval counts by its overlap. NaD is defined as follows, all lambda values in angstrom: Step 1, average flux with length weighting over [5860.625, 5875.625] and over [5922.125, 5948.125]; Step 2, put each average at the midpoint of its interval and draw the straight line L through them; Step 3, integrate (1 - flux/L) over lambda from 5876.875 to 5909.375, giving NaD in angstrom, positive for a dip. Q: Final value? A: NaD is 2.6 angstrom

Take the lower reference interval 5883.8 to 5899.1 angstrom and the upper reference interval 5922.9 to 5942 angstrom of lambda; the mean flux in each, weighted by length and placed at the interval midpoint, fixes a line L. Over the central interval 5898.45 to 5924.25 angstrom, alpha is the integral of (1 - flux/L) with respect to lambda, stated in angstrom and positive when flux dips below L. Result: -1.78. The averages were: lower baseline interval 1.79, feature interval 2.05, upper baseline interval 2.06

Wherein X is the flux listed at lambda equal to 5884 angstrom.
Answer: 1.81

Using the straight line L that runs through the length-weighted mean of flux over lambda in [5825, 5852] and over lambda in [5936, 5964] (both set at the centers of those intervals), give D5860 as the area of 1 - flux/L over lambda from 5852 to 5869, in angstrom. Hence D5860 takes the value 0.3 angstrom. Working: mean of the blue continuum 2.03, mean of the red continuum 2.02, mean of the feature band 1.99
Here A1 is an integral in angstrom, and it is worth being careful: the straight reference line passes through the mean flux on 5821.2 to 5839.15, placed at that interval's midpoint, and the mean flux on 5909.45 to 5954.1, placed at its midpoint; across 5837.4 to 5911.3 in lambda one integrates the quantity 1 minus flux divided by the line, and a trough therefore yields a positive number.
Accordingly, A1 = 2.44 angstrom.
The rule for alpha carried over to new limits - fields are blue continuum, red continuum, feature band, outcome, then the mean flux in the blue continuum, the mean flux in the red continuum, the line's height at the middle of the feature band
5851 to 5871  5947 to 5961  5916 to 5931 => -1.0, 2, 2.02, 2.01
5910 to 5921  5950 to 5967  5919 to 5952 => 0.5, 2.08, 2.06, 2.07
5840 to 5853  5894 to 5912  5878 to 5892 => 1.1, 2.01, 1.96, 1.98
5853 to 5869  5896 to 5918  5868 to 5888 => 0.2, 2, 2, 2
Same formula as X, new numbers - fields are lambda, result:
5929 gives 2.1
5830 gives 2.06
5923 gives 2.2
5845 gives 2.02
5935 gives 1.99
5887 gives 1.71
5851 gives 1.96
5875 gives 2.09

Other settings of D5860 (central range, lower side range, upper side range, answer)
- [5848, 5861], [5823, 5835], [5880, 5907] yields -0.04 angstrom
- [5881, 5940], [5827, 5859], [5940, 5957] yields 0.36 angstrom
